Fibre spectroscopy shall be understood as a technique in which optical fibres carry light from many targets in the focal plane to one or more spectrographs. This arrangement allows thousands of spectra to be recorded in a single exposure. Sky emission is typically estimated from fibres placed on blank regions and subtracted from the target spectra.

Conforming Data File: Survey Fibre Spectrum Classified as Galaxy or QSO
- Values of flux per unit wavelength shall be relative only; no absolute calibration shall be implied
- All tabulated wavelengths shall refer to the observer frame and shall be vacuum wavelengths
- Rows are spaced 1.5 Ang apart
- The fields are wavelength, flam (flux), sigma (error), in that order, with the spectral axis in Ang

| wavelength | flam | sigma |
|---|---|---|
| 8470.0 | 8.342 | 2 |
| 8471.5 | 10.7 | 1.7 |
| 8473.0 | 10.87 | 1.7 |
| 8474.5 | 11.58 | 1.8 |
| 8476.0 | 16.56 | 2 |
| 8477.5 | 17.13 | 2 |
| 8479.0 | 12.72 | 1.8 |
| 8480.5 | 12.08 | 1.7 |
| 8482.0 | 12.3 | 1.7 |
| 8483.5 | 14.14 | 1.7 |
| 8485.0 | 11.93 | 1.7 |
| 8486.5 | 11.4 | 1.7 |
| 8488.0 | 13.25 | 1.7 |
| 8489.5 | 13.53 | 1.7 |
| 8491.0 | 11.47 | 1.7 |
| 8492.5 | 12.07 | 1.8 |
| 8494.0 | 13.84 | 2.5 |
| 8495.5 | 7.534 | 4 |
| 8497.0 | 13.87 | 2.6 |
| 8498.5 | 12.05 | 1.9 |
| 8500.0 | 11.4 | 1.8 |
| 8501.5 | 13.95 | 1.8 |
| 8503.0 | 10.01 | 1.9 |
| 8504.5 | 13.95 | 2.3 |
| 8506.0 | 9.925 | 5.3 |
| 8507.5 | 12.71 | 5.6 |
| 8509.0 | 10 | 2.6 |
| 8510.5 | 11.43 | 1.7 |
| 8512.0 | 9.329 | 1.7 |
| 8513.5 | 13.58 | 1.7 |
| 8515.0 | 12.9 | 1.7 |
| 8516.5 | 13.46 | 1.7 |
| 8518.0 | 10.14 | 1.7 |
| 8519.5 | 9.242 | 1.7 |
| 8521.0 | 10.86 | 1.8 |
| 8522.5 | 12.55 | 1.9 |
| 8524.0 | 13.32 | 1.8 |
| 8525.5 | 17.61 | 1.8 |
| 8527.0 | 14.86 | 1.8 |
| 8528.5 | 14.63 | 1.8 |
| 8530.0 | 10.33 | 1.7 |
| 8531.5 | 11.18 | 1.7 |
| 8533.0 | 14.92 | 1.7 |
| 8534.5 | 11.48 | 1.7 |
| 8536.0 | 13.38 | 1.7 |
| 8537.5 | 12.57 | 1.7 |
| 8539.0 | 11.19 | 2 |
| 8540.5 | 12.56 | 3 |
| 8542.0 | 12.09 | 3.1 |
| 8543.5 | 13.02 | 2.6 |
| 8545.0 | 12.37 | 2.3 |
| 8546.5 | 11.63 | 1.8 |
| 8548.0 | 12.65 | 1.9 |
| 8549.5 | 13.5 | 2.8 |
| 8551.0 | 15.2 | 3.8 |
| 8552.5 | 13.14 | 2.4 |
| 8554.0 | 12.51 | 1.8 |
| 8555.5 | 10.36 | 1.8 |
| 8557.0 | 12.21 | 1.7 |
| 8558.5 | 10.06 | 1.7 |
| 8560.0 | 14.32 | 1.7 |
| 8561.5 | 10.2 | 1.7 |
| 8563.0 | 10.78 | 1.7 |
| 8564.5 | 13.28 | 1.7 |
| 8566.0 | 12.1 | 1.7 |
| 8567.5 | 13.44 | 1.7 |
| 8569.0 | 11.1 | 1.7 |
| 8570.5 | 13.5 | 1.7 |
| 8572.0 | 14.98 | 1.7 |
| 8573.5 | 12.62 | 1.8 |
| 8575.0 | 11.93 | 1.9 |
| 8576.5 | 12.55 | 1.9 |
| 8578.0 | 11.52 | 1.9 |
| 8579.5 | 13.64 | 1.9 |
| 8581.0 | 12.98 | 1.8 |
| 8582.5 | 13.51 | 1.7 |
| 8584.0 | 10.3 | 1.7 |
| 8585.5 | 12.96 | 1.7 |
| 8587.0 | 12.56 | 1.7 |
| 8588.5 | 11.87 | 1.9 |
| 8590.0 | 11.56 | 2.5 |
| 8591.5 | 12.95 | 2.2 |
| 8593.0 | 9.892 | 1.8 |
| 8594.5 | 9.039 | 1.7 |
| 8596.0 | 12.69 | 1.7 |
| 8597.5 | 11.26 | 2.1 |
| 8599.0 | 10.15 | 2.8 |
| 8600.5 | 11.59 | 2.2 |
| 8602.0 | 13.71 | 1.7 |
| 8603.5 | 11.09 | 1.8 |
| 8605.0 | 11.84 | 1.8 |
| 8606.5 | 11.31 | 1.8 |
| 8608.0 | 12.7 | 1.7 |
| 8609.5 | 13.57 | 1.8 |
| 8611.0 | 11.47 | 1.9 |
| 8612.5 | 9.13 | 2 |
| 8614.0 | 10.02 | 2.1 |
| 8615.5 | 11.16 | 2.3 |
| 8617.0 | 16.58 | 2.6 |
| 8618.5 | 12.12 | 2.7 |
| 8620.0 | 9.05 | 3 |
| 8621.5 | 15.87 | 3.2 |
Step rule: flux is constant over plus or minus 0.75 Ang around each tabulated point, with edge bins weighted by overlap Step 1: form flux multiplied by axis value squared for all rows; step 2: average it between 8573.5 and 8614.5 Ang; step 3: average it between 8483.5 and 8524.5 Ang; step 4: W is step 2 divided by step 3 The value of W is 1.0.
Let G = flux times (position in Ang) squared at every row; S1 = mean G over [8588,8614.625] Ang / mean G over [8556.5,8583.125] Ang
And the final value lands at 0.9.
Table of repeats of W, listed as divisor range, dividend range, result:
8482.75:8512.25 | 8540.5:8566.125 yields 1.05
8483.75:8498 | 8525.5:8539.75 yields 1.08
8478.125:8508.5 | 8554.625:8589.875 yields 1.02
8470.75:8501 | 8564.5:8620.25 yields 0.99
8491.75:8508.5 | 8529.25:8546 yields 1.04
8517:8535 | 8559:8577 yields 1.00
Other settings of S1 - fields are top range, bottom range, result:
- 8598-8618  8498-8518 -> 1.03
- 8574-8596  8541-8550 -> 0.97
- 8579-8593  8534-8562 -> 1.01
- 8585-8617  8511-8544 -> 0.95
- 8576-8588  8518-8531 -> 0.99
